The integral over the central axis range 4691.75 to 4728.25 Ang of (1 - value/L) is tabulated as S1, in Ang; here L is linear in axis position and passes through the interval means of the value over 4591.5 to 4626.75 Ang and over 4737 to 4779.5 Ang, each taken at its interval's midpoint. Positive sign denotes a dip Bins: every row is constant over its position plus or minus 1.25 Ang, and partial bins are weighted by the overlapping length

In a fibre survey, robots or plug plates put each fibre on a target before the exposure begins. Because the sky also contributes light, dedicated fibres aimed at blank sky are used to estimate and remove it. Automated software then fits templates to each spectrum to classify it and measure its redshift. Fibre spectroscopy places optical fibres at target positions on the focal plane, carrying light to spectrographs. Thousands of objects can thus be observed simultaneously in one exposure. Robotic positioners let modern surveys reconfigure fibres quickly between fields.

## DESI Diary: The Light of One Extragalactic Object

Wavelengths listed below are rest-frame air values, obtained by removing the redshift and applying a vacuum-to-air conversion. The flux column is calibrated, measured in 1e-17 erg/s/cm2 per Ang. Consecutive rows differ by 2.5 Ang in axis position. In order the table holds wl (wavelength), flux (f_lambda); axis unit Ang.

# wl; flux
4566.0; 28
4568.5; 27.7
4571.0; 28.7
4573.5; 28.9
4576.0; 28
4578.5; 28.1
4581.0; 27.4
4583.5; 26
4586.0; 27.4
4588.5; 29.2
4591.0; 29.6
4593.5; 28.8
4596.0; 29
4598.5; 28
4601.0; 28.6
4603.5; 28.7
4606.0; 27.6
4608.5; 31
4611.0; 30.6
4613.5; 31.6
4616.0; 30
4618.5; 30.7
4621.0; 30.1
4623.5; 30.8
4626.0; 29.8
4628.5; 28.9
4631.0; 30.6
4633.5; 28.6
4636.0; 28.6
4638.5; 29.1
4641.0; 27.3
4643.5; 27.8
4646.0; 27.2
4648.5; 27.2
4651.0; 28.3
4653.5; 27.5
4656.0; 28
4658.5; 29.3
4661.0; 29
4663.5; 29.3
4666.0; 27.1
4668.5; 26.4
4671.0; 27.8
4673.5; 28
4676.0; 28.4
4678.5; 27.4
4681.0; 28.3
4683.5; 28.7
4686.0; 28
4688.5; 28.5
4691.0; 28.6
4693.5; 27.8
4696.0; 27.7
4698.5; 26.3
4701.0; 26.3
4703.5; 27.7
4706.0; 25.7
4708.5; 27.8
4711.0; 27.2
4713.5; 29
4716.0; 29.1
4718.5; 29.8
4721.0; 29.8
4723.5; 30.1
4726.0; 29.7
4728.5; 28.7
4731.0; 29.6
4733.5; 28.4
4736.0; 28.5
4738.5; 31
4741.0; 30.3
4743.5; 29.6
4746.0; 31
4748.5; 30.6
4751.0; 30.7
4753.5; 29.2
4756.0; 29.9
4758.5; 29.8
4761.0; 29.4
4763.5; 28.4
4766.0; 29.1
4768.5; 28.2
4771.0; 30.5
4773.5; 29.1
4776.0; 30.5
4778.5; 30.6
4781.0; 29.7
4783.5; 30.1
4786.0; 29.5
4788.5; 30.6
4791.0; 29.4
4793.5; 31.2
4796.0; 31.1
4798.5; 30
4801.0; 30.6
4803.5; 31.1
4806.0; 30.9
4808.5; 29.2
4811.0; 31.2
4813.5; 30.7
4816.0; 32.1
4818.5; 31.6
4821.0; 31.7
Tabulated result 2.0 Ang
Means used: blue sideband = 29.7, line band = 28.2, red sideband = 29.9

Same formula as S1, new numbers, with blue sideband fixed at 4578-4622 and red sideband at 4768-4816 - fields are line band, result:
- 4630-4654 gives 0.89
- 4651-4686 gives 1.65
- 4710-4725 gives 0.30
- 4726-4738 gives 0.35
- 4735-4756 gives -0.09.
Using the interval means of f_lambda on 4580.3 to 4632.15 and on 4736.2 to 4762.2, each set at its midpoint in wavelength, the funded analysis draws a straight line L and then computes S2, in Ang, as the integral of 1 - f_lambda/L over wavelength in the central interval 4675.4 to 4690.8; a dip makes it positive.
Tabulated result 0.8 Ang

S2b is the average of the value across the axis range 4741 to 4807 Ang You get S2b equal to 30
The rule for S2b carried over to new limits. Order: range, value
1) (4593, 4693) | 28.7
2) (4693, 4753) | 28.9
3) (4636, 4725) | 28.1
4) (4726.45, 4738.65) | 29.1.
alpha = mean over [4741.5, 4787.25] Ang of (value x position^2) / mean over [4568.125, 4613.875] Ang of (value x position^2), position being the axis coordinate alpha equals 1.12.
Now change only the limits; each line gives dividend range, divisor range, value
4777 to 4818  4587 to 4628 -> 1.12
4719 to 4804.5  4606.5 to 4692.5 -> 1.09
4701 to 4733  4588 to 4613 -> 1.03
